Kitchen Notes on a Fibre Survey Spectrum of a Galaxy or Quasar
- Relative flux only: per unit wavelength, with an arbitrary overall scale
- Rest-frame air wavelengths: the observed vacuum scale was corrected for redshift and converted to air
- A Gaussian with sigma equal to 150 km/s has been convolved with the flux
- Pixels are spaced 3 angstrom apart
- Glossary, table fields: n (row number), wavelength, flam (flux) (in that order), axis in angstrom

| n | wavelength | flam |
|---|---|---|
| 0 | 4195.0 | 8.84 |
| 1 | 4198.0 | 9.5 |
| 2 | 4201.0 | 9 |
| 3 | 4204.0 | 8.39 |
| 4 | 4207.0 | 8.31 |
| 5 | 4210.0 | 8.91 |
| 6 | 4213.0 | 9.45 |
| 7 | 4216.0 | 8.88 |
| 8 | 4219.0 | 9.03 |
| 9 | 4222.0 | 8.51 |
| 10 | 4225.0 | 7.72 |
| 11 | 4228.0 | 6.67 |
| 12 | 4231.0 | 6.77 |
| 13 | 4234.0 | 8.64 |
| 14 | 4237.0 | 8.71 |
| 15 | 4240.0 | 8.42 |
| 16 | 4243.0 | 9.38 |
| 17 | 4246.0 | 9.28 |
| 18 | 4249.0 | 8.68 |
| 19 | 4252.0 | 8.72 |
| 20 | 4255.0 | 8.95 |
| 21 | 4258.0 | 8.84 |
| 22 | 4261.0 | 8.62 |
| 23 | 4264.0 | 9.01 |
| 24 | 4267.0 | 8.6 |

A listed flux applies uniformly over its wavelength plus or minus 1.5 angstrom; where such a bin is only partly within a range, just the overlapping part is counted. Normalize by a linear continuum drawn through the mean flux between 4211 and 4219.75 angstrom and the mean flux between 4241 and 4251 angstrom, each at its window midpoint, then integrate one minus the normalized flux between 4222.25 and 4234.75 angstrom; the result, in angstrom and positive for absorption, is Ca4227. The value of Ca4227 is 2.2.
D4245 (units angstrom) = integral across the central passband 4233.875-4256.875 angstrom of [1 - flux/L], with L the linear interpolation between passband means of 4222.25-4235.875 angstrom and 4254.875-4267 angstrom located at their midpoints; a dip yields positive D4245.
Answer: -1.8 angstrom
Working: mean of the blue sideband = 7.58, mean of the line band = 8.86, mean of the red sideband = 8.81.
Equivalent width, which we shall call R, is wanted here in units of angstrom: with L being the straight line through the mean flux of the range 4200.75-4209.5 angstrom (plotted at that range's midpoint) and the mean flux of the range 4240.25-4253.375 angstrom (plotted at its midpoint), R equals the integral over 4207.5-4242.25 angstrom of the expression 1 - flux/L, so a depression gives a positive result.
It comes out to 1.5 angstrom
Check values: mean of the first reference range 8.54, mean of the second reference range 8.96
